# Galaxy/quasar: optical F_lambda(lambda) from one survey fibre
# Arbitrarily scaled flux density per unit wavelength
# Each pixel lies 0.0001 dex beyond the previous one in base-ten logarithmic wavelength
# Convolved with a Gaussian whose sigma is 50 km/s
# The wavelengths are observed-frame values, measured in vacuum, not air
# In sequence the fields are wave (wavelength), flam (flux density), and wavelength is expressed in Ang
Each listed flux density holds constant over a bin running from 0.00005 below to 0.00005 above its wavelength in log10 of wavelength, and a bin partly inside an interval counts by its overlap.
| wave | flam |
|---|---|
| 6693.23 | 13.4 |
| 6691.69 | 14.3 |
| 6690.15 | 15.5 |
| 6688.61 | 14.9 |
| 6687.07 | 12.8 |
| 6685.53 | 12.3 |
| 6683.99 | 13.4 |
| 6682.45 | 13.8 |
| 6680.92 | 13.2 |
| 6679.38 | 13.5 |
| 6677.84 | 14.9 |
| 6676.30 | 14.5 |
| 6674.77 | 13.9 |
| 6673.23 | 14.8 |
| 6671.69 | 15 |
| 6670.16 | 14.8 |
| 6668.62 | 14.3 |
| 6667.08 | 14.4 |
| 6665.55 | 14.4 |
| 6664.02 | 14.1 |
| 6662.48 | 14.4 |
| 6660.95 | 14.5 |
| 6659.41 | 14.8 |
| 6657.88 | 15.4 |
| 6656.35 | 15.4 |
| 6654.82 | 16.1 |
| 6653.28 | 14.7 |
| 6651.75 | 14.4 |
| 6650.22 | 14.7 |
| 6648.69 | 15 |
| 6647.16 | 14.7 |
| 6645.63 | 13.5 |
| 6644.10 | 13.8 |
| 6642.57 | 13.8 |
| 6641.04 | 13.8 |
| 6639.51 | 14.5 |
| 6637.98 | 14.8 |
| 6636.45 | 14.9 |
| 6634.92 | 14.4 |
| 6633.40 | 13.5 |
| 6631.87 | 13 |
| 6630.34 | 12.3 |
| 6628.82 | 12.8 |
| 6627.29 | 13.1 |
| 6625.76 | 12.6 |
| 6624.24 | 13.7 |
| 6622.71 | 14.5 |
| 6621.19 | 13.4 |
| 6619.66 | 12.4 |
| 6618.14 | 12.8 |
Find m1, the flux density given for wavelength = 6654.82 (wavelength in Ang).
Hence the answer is 16.1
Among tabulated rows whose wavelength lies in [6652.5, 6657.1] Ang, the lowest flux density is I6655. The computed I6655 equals 14.7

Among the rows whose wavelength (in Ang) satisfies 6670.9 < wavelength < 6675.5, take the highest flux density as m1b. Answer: 15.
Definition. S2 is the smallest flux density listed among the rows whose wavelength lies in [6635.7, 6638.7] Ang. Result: 14.8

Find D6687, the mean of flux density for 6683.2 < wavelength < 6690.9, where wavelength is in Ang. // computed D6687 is 13.8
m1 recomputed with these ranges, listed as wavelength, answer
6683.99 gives 13.4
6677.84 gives 14.9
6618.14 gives 12.8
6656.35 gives 15.4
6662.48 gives 14.4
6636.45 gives 14.9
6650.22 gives 14.7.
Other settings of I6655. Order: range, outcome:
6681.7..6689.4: 12.3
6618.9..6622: 12.4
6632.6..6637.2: 13.5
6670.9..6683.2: 13.2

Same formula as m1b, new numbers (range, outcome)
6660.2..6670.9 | 14.8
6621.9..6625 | 14.5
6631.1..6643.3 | 14.9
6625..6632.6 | 13.1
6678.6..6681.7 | 13.5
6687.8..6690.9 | 15.5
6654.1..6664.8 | 16.1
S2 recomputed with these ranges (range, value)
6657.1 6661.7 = 14.5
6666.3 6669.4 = 14.3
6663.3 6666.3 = 14.1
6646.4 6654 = 14.4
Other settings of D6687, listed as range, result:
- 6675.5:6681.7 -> 14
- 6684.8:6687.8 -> 12.5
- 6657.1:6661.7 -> 14.9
